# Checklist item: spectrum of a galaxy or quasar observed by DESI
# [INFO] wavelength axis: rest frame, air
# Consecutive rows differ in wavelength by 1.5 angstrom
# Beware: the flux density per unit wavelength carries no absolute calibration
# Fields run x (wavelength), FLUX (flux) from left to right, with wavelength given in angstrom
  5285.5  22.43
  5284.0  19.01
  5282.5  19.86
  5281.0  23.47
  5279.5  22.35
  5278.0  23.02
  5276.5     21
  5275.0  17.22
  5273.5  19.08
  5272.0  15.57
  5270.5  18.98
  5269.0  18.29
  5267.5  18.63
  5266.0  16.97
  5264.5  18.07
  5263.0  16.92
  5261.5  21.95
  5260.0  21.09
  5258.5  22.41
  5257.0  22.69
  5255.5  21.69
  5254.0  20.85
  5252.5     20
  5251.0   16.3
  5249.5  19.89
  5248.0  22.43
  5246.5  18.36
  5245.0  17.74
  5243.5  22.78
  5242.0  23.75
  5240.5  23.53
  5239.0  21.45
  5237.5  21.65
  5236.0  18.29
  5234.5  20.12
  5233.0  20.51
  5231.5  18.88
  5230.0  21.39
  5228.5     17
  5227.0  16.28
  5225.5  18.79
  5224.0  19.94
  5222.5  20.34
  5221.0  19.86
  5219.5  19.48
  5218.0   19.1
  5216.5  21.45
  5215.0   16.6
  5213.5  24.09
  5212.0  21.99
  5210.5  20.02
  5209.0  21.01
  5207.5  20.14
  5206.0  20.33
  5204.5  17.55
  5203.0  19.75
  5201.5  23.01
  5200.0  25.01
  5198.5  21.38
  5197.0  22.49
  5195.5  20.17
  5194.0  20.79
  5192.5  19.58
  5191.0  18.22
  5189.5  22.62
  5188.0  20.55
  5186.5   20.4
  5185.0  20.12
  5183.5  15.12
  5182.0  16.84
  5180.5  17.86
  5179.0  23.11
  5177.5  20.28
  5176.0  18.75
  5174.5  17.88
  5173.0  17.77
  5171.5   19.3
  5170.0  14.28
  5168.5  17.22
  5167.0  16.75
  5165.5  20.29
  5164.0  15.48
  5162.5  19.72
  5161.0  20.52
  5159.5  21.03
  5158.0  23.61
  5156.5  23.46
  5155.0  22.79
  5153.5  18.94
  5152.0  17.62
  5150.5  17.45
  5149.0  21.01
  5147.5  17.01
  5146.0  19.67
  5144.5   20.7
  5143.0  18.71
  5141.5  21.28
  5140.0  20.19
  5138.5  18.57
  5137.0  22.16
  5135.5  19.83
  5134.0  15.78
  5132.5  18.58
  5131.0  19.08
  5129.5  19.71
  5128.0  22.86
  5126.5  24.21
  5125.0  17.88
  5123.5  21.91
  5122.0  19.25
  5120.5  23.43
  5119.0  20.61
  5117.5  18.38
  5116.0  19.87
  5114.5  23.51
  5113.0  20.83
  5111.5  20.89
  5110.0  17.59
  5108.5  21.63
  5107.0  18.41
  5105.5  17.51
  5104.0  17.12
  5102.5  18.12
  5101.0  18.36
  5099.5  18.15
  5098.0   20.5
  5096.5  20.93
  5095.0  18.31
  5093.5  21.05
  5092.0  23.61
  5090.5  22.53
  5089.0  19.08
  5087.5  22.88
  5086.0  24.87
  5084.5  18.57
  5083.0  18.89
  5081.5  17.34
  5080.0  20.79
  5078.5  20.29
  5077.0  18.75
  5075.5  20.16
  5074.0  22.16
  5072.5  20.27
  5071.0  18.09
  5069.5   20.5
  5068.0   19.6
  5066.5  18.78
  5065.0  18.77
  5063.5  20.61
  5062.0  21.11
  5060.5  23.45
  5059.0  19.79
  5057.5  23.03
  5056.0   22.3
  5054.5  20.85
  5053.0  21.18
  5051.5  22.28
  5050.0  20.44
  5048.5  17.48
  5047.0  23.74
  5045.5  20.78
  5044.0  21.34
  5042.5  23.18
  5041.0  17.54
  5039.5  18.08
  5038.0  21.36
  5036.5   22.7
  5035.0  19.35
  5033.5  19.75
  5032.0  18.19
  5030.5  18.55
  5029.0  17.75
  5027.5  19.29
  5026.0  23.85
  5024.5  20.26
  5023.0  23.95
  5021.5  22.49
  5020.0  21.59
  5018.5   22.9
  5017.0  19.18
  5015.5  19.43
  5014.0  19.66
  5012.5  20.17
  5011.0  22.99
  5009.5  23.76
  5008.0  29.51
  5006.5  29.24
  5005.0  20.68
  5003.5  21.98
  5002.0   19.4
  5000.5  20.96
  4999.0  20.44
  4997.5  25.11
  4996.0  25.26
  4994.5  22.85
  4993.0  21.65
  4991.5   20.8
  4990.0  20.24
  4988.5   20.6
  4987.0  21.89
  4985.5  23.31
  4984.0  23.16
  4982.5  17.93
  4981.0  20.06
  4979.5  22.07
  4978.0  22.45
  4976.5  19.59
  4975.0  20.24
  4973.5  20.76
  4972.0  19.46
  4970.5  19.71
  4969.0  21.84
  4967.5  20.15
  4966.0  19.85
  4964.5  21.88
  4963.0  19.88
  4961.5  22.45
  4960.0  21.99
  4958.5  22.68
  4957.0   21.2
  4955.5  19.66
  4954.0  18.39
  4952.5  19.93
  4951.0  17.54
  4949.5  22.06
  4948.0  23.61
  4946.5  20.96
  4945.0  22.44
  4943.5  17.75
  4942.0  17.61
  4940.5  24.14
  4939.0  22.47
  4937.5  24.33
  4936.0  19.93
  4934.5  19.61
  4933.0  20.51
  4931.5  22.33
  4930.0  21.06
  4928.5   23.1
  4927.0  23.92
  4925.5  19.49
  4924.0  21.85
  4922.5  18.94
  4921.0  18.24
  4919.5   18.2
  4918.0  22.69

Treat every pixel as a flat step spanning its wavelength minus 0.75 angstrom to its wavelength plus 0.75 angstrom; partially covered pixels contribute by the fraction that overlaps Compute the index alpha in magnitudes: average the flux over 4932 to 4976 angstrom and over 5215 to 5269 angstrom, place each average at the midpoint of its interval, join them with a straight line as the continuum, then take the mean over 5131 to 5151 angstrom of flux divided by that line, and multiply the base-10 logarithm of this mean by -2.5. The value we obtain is 0.05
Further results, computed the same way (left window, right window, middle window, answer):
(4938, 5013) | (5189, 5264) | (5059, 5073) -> 0.053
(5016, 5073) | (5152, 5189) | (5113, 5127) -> -0.061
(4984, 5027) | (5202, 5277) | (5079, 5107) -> 0.079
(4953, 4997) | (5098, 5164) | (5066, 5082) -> 0.032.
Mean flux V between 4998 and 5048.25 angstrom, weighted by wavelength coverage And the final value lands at 21.3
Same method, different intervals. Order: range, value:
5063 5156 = 20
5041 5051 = 20.9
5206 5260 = 20.3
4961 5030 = 21.6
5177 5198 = 19.9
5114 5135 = 20.3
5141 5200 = 19.6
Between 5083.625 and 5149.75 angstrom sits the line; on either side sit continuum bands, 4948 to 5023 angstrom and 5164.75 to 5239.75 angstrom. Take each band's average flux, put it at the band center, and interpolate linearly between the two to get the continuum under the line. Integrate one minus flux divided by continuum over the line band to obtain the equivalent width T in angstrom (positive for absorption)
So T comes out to 1.0 angstrom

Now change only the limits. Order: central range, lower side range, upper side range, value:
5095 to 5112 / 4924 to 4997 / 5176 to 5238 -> 1.3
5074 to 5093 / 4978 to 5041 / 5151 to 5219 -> 0.1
